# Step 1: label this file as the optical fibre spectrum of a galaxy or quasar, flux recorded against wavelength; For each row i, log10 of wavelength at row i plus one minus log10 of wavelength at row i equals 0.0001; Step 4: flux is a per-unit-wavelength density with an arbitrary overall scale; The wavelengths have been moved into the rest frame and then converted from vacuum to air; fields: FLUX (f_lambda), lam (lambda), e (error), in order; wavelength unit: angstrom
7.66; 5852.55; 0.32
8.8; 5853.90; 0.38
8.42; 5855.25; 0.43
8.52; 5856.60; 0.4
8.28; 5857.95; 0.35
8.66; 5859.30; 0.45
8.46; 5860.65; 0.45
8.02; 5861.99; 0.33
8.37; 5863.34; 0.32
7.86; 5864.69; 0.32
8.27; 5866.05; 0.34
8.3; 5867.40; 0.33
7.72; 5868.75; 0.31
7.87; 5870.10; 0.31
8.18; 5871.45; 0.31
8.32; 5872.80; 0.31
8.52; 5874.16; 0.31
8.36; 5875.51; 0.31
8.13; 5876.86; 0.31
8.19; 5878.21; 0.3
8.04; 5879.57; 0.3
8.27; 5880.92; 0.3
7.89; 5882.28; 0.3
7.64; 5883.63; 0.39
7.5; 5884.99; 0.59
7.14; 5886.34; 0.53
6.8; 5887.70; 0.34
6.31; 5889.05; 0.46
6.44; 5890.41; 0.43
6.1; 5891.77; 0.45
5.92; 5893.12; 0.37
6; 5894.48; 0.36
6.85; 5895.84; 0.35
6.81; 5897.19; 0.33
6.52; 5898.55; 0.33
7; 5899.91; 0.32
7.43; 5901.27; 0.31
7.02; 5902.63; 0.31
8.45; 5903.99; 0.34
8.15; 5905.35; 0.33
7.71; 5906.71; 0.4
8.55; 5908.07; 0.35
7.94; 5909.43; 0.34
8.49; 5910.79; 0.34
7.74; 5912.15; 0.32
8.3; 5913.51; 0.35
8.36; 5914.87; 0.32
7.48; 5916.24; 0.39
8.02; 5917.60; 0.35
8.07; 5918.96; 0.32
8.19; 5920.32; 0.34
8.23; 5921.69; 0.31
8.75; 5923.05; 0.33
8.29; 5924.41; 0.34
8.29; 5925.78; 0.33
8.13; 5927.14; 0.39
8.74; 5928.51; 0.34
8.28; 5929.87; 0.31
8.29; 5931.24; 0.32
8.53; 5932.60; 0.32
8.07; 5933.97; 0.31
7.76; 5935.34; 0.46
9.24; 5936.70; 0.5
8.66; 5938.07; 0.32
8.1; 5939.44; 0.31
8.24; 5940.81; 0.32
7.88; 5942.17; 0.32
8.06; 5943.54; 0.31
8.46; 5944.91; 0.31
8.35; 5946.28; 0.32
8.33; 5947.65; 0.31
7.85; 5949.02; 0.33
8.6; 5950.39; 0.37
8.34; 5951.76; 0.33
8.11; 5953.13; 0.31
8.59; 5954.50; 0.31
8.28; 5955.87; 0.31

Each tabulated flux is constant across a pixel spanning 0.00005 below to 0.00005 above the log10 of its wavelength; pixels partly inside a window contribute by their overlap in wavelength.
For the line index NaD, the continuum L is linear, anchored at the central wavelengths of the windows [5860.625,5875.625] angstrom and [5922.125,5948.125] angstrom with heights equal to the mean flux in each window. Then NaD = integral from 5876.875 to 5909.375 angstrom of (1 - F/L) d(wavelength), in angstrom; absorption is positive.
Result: 3.8 angstrom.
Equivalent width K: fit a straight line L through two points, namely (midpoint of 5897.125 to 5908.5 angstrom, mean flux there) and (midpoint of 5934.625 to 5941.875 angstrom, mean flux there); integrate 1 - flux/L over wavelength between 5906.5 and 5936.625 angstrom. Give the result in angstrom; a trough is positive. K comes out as -0.9 angstrom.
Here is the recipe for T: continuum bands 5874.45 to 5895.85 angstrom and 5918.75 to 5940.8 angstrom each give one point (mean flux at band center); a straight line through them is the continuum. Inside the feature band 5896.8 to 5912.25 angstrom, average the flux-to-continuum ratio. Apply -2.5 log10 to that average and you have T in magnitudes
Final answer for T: 0.01 mag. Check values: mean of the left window 7.26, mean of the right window 8.35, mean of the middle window 7.66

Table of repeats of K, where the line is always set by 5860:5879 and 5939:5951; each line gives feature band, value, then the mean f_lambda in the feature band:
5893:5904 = 1.8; 6.84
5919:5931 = -0.2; 8.34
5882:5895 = 2.3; 6.75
